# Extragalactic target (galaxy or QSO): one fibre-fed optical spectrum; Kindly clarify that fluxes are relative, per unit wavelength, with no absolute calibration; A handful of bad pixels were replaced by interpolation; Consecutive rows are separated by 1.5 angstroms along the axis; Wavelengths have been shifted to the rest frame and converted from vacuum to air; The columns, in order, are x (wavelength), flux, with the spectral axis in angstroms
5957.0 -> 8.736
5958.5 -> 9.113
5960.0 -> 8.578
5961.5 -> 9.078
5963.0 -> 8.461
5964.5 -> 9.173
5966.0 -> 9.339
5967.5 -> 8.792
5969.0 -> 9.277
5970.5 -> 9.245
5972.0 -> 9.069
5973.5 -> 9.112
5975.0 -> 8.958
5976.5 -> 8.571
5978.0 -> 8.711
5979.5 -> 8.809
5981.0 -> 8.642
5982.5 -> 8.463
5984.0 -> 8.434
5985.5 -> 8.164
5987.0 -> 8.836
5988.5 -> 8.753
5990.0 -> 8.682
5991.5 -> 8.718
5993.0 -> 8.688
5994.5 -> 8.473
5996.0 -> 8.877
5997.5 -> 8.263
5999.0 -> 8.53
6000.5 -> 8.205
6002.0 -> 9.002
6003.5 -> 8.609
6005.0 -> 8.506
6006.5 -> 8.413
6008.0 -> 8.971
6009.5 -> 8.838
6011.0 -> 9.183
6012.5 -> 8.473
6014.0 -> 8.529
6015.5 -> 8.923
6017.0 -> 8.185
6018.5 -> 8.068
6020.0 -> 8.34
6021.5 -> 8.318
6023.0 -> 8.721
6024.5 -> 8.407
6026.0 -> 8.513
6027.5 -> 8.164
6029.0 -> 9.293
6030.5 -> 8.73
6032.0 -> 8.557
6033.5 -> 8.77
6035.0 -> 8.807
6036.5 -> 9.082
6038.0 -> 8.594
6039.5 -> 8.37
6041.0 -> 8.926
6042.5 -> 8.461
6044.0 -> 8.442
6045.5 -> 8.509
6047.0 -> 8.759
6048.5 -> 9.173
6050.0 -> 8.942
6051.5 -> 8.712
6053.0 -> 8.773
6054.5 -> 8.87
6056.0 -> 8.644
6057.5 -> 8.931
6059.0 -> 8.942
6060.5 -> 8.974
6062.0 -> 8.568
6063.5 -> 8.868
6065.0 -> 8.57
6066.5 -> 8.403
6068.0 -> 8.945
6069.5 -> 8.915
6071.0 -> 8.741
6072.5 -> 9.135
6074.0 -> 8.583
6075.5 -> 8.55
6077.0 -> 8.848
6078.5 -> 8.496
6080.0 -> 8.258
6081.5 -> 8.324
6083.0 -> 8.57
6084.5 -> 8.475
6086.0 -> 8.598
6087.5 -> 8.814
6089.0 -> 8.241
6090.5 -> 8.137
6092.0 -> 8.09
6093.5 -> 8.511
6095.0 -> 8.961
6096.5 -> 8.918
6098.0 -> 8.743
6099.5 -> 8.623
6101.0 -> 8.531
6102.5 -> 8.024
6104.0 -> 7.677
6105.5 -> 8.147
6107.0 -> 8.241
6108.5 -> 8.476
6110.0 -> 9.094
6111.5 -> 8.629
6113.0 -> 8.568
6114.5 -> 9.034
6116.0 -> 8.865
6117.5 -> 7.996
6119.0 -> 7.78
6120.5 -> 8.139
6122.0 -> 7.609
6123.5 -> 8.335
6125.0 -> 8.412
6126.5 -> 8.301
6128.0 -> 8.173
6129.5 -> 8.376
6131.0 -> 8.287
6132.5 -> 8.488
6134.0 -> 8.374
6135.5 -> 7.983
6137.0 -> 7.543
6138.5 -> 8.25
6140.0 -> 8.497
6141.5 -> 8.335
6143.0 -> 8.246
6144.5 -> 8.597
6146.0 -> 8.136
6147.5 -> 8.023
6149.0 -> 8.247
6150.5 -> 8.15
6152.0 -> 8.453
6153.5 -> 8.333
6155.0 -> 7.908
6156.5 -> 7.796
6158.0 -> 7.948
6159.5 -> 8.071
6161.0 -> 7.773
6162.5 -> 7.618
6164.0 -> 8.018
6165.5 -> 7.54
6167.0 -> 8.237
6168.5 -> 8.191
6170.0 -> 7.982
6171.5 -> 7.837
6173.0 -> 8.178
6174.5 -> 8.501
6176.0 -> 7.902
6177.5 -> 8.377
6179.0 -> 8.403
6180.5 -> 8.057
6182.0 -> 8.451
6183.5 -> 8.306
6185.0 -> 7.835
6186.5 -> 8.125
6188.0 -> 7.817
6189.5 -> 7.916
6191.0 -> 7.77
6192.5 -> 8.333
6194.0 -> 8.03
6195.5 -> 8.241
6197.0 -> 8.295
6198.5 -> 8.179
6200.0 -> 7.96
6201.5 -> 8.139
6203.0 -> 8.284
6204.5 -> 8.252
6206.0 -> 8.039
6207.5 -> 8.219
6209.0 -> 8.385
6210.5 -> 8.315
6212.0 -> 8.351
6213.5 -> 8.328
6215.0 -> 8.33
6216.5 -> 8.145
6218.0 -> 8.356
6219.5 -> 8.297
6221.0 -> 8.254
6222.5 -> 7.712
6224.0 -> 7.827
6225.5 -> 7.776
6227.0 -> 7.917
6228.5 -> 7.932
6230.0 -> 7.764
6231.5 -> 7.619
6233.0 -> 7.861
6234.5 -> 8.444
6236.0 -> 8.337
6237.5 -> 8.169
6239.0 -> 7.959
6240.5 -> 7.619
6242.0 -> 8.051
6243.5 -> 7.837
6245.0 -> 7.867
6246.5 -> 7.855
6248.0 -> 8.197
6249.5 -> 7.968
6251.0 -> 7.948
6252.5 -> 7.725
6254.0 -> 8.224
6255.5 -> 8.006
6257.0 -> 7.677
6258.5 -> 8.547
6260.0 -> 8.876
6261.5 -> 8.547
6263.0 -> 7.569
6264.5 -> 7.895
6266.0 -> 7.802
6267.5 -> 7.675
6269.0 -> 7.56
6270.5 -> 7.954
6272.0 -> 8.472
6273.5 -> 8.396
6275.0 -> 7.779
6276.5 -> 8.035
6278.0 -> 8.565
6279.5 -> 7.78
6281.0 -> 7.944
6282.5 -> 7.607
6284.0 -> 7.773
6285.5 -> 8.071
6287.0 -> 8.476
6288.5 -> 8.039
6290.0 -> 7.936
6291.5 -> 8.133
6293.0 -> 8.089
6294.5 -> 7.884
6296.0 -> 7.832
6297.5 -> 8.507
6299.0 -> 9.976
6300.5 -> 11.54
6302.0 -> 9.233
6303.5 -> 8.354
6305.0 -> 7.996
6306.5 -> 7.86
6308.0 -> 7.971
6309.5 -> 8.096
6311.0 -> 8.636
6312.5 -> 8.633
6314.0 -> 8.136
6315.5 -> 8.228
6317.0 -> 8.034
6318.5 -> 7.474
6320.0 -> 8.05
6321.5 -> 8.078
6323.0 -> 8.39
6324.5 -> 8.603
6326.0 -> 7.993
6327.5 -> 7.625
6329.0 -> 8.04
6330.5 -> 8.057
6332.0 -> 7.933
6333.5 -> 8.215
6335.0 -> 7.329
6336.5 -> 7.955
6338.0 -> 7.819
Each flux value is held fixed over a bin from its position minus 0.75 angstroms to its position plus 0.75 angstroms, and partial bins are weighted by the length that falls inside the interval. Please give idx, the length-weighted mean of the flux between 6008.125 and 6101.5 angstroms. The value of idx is 8.65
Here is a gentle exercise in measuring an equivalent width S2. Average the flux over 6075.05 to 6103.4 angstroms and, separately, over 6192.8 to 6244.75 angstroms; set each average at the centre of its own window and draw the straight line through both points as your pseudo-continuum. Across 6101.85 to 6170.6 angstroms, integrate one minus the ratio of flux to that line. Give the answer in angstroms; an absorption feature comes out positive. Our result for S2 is 1.3 angstroms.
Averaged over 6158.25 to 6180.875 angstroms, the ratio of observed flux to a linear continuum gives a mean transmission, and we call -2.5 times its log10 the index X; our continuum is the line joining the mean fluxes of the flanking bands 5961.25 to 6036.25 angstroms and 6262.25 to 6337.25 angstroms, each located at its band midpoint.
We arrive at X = 0.05 mag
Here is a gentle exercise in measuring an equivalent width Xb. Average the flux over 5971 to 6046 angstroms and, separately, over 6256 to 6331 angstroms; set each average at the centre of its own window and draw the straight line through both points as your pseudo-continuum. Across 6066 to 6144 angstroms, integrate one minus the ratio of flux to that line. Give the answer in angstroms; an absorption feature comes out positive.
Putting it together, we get 0.6 angstroms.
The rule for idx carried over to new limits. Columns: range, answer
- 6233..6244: 8.05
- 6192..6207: 8.17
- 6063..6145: 8.44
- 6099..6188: 8.2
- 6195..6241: 8.11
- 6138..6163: 8.14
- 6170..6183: 8.2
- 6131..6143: 8.22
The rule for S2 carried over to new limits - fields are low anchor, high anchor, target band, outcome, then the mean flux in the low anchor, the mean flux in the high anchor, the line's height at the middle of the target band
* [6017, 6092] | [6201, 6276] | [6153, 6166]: 0.7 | 8.64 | 8.06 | 8.31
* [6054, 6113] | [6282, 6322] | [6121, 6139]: 0.8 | 8.59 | 8.33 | 8.53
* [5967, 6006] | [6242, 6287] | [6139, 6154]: 0.0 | 8.7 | 8.01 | 8.31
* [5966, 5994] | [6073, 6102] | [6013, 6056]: 0.1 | 8.79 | 8.54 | 8.66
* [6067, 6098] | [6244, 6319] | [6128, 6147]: 0.5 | 8.61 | 8.19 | 8.49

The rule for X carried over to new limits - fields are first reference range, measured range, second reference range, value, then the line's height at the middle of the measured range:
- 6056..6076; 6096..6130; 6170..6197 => 0.02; 8.52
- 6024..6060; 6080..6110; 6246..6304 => 0.02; 8.61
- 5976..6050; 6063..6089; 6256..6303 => -0.01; 8.54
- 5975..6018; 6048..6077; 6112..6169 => -0.05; 8.42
